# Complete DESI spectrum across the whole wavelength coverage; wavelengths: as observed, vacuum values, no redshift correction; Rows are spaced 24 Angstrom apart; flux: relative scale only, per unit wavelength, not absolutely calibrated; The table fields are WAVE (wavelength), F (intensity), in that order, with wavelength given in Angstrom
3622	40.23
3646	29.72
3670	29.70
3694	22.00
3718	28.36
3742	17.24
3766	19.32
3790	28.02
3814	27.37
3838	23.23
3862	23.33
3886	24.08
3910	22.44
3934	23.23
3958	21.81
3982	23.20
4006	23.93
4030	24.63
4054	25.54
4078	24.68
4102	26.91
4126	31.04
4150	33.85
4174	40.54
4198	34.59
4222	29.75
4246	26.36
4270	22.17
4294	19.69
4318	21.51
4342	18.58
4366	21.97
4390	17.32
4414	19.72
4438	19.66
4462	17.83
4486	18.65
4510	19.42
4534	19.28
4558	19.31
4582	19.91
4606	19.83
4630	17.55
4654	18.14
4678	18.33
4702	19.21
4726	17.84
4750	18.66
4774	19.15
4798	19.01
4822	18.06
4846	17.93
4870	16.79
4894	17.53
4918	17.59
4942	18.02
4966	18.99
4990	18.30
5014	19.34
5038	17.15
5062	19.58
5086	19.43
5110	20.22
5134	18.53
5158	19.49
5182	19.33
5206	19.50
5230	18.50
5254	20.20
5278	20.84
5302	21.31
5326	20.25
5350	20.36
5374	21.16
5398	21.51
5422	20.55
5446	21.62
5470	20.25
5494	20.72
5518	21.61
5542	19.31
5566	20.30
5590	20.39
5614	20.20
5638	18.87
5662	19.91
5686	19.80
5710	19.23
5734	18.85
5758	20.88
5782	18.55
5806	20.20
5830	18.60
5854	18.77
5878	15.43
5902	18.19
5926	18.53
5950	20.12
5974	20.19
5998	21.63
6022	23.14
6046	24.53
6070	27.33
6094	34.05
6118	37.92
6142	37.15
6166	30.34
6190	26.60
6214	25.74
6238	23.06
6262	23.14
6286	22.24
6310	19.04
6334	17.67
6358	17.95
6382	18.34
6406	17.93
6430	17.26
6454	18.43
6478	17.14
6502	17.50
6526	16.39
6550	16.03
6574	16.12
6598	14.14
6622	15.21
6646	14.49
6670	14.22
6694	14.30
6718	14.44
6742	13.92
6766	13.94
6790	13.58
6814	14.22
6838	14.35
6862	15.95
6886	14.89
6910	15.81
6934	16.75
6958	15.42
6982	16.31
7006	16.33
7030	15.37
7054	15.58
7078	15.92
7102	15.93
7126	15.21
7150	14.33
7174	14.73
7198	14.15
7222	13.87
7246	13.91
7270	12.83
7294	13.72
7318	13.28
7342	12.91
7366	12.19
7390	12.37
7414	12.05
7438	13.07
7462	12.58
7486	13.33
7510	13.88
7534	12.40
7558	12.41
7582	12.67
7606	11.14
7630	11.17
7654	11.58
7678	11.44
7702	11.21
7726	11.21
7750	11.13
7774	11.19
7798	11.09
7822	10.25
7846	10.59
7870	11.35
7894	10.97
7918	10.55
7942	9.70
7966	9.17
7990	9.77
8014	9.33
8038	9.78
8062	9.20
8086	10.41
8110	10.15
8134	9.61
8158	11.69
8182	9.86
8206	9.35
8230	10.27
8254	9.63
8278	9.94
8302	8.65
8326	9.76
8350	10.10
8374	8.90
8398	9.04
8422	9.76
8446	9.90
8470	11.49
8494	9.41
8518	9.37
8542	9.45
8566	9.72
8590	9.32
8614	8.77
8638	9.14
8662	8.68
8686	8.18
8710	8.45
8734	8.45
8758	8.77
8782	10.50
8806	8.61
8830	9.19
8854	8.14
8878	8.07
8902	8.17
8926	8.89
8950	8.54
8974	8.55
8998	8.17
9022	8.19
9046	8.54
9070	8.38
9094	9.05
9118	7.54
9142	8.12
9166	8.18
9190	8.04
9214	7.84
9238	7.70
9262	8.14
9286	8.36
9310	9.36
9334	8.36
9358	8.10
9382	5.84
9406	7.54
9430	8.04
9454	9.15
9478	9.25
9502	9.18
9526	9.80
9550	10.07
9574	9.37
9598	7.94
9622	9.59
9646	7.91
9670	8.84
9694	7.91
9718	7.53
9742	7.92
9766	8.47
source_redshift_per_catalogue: 1.189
